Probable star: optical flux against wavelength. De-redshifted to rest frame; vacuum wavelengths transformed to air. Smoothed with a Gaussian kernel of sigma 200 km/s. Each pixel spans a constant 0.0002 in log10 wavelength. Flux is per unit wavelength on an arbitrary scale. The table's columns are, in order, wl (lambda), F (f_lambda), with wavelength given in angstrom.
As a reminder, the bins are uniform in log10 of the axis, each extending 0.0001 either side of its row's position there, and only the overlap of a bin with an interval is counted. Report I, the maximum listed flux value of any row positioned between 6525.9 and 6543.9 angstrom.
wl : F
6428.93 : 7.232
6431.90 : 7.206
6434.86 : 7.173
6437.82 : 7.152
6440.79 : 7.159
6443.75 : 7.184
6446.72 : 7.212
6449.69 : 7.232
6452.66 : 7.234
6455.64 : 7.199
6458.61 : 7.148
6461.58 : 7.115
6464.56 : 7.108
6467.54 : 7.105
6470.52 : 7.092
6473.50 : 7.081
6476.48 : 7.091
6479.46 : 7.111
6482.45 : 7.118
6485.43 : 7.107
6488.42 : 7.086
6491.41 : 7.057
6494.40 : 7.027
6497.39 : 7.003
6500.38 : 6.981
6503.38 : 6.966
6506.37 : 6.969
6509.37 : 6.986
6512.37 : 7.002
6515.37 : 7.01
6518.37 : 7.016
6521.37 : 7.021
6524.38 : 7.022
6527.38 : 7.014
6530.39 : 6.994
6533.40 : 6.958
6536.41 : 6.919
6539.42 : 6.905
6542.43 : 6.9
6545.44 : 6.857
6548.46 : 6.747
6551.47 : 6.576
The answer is 7.014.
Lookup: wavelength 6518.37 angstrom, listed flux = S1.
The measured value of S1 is 7.016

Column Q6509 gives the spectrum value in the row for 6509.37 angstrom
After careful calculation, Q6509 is 6.986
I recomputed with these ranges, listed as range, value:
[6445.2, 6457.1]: 7.234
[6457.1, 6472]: 7.148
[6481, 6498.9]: 7.118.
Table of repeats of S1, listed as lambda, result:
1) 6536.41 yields 6.919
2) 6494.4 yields 7.027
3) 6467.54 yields 7.105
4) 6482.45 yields 7.118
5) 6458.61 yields 7.148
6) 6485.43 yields 7.107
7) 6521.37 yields 7.021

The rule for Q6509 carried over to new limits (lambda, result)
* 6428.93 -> 7.232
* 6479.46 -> 7.111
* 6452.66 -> 7.234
